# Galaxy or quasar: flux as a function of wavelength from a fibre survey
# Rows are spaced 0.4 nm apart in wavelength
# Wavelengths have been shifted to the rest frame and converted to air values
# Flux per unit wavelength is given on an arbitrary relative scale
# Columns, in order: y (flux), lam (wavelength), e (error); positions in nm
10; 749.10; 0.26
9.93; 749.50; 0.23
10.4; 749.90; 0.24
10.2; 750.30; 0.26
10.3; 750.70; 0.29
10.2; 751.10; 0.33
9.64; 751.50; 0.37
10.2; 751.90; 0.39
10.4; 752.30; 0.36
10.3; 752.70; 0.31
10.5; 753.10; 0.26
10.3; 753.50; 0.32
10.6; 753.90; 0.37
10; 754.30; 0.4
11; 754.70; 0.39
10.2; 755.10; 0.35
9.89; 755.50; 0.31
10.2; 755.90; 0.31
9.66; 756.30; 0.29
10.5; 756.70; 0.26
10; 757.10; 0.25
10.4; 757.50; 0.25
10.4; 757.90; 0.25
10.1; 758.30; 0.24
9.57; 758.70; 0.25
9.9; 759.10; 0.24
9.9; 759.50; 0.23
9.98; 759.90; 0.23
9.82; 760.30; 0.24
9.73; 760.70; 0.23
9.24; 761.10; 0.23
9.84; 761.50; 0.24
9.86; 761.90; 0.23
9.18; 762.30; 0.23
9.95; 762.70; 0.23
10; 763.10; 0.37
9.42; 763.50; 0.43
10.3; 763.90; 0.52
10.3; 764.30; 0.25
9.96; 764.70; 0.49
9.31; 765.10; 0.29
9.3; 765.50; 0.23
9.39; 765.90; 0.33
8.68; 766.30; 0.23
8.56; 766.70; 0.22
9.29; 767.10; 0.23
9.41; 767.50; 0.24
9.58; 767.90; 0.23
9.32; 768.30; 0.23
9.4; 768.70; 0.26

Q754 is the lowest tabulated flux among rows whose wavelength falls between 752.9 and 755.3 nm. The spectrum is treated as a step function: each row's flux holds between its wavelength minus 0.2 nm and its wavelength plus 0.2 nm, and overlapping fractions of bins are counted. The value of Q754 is 10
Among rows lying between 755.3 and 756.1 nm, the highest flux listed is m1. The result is 10.2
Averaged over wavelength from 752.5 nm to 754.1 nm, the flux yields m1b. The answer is 10.4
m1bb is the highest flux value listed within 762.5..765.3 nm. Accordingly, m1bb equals 10.3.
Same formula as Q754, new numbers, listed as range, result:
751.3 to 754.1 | 9.64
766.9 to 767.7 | 9.29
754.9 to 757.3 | 9.66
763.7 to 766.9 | 8.56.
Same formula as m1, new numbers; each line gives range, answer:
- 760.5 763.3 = 10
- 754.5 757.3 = 11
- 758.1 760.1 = 10.1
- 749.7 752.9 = 10.4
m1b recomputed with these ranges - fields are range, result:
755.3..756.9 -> 10.1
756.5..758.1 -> 10.3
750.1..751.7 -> 10.1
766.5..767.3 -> 8.93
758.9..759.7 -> 9.9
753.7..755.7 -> 10.3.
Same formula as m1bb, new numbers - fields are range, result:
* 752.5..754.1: 10.6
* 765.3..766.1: 9.39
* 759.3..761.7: 9.98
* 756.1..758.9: 10.5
